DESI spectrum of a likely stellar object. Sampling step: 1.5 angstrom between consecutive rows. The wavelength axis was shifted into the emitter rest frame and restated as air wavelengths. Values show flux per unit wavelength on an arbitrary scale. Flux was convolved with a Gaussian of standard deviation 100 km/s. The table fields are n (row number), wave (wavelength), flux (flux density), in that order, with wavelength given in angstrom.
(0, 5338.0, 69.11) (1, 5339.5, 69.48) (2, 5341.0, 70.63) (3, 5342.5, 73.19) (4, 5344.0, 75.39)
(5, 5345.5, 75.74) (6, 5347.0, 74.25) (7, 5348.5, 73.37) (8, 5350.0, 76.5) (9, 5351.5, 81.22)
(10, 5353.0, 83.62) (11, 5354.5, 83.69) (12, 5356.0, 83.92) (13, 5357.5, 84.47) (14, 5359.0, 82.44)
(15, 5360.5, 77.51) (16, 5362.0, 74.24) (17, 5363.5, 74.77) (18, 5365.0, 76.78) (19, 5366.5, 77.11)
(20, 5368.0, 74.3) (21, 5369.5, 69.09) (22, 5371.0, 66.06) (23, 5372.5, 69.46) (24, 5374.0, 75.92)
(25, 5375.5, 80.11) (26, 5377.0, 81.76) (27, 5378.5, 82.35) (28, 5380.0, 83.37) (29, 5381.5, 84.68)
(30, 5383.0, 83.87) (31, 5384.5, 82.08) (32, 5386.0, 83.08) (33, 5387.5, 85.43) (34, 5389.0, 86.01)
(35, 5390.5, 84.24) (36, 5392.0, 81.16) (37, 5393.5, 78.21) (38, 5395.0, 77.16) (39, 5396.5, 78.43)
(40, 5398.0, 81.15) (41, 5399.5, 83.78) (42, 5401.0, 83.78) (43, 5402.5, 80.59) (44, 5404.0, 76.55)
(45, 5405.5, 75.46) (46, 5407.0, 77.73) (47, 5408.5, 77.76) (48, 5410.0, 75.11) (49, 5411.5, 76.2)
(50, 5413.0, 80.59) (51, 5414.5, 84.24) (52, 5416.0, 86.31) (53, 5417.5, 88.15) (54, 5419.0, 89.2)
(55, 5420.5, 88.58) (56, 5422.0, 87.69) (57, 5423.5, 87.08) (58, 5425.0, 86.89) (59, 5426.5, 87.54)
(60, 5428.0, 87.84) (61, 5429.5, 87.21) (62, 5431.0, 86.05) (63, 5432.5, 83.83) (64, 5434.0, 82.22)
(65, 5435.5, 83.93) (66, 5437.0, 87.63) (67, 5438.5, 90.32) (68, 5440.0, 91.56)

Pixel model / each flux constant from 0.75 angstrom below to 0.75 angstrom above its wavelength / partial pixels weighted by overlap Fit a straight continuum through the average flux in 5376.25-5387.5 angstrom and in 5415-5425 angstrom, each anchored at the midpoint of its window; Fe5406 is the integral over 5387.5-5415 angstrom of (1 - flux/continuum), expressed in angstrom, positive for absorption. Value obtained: 1.75 angstrom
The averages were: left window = 83.2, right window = 87.7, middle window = 80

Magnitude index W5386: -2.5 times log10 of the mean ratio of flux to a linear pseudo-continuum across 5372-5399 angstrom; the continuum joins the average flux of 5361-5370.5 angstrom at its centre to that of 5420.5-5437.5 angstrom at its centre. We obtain -0.04 mag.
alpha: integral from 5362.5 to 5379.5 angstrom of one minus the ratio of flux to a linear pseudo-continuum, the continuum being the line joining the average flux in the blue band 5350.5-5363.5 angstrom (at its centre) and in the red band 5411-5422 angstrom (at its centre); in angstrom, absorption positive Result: 1.4 angstrom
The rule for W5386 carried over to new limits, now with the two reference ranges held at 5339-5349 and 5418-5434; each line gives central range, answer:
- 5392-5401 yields 0.02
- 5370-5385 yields 0.00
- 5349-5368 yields -0.05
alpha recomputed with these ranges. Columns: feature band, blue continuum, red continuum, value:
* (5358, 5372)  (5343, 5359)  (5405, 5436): 0.9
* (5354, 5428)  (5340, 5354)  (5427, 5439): 0.3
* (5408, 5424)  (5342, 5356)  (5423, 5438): 0.2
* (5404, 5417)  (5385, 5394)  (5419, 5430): 1.0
